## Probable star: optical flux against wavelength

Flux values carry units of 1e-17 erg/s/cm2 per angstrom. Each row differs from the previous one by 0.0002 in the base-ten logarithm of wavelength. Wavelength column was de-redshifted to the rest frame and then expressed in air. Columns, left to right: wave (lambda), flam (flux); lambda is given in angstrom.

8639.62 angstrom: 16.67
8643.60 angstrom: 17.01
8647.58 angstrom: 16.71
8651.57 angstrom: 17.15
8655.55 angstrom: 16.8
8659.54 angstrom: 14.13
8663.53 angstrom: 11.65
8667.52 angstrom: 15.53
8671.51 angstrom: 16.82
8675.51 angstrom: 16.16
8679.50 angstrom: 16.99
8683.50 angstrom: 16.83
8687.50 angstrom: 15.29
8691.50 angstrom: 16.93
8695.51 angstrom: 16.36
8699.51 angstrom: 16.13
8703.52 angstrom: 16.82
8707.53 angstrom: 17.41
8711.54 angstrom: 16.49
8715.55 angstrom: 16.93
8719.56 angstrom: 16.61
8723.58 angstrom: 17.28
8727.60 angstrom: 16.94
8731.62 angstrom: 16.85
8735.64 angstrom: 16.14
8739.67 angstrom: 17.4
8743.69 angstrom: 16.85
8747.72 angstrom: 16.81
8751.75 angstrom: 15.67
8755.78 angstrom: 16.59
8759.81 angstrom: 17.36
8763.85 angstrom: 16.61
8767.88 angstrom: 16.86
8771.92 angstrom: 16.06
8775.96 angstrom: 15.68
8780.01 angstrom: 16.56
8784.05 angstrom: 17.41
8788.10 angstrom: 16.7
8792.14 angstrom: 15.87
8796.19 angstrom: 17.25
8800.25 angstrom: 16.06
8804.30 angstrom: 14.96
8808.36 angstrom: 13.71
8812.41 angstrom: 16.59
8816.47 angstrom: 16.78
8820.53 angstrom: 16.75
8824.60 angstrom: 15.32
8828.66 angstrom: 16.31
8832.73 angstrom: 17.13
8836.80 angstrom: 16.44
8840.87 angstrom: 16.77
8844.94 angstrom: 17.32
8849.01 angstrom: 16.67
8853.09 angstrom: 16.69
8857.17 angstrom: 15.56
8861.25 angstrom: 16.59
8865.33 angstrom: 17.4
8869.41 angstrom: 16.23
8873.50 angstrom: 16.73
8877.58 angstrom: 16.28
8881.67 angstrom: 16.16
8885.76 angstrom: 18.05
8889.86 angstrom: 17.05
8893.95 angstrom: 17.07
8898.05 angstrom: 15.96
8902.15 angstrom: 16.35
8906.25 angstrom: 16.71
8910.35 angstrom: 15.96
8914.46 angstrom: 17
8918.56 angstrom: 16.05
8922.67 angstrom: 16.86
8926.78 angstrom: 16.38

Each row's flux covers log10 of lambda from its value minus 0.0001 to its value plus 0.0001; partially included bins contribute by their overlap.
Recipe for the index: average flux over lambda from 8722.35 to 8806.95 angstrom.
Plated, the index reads 16.5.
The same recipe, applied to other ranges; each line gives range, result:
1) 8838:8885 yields 16.6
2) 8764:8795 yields 16.5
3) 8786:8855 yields 16.3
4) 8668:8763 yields 16.7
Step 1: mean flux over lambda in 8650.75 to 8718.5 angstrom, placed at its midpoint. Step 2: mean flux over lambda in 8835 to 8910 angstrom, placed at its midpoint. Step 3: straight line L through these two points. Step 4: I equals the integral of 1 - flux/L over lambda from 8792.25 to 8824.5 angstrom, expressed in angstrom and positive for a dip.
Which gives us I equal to 1.0 angstrom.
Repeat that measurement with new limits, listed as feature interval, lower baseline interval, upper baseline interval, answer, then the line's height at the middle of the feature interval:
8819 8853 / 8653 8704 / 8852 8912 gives -0.34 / 16.4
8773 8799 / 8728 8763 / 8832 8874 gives 0.24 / 16.7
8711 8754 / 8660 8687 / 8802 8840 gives -2.70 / 15.7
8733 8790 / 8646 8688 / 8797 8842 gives -2.25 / 16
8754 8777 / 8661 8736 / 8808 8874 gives -0.24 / 16.4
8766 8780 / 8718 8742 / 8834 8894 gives 0.48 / 16.8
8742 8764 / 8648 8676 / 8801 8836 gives -1.23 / 15.8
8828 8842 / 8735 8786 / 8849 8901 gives -0.05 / 16.6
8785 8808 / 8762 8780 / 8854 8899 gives 0.50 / 16.4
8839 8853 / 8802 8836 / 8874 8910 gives -0.57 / 16.2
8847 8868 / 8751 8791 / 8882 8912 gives 0.12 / 16.7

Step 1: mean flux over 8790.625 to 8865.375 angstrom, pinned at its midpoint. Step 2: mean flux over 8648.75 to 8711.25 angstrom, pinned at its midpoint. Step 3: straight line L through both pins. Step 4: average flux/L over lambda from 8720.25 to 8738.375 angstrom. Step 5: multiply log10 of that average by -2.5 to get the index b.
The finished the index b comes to -0.04 mag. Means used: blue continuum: 16.1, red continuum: 16.3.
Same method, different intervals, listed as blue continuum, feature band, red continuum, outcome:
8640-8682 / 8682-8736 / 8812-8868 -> -0.036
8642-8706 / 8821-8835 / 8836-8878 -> 0.016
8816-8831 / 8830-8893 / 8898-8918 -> -0.027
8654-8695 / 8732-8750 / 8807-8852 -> -0.051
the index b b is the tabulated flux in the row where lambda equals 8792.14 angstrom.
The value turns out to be 15.87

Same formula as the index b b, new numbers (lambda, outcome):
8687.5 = 15.29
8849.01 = 16.67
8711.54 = 16.49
